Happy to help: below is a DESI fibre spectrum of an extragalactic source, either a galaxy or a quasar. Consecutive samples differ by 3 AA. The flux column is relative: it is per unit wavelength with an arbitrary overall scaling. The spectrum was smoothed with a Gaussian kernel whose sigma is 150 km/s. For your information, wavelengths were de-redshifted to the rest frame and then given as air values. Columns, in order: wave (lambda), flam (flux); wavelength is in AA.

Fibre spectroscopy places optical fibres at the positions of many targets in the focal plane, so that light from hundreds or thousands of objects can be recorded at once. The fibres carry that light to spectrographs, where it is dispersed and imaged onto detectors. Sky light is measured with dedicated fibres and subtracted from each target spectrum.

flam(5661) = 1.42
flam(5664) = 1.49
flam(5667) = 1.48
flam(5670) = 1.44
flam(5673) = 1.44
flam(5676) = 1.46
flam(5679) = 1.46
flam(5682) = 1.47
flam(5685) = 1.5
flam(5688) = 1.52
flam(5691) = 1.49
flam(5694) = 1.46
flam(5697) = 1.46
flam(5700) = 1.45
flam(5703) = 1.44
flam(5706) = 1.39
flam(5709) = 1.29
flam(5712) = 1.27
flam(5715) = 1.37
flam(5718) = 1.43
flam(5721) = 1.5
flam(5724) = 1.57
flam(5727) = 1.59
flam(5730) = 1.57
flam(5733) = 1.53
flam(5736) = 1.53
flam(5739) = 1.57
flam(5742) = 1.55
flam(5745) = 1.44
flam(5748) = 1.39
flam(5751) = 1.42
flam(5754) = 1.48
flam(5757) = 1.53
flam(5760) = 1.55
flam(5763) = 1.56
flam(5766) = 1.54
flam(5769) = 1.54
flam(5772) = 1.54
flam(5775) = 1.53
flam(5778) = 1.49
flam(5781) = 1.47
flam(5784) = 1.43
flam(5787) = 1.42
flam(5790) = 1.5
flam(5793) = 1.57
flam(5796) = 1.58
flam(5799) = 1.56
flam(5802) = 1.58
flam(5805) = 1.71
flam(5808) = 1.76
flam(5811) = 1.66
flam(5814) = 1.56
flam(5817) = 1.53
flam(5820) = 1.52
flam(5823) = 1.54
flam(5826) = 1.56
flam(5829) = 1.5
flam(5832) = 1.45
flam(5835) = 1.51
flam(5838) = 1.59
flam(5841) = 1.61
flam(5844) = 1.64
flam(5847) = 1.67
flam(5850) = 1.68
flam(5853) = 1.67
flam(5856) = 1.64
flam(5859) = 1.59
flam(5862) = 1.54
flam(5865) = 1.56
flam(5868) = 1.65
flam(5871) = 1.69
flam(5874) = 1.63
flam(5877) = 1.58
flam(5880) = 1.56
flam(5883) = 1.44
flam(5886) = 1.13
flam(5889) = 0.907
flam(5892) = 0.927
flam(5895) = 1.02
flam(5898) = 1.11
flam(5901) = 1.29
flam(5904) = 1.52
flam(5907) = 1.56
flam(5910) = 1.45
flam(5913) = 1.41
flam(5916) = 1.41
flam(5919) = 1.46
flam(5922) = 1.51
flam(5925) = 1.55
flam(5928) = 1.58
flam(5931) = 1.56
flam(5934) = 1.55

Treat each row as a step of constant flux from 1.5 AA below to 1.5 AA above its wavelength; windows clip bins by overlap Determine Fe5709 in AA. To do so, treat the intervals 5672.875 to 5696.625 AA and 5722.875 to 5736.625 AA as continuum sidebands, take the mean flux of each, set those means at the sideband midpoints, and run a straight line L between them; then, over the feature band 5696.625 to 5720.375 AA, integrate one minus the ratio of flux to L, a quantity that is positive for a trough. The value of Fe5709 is 2.1 AA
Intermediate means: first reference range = 1.48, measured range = 1.39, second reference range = 1.56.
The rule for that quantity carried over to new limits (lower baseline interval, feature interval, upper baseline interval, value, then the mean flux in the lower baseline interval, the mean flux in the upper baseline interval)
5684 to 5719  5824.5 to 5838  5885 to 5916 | -2.2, 1.42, 1.24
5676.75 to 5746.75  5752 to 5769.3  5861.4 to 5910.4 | -1.0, 1.47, 1.38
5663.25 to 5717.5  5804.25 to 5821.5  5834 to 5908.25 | -1.9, 1.44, 1.47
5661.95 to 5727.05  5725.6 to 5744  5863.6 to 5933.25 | -1.4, 1.45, 1.41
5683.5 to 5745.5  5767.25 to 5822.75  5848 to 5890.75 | -2.1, 1.47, 1.52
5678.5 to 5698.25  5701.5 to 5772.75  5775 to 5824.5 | 1.5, 1.48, 1.55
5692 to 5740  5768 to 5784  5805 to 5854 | 0.3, 1.46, 1.59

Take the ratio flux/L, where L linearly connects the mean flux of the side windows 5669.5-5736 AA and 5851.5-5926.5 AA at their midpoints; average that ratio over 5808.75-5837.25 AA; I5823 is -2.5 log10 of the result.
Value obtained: -0.074 mag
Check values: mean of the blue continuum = 1.46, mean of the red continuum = 1.43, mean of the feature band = 1.54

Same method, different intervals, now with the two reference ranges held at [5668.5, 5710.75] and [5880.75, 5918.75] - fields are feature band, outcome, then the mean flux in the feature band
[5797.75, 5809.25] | -0.22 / 1.65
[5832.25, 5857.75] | -0.22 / 1.62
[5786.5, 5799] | -0.13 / 1.53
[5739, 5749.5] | -0.06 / 1.48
